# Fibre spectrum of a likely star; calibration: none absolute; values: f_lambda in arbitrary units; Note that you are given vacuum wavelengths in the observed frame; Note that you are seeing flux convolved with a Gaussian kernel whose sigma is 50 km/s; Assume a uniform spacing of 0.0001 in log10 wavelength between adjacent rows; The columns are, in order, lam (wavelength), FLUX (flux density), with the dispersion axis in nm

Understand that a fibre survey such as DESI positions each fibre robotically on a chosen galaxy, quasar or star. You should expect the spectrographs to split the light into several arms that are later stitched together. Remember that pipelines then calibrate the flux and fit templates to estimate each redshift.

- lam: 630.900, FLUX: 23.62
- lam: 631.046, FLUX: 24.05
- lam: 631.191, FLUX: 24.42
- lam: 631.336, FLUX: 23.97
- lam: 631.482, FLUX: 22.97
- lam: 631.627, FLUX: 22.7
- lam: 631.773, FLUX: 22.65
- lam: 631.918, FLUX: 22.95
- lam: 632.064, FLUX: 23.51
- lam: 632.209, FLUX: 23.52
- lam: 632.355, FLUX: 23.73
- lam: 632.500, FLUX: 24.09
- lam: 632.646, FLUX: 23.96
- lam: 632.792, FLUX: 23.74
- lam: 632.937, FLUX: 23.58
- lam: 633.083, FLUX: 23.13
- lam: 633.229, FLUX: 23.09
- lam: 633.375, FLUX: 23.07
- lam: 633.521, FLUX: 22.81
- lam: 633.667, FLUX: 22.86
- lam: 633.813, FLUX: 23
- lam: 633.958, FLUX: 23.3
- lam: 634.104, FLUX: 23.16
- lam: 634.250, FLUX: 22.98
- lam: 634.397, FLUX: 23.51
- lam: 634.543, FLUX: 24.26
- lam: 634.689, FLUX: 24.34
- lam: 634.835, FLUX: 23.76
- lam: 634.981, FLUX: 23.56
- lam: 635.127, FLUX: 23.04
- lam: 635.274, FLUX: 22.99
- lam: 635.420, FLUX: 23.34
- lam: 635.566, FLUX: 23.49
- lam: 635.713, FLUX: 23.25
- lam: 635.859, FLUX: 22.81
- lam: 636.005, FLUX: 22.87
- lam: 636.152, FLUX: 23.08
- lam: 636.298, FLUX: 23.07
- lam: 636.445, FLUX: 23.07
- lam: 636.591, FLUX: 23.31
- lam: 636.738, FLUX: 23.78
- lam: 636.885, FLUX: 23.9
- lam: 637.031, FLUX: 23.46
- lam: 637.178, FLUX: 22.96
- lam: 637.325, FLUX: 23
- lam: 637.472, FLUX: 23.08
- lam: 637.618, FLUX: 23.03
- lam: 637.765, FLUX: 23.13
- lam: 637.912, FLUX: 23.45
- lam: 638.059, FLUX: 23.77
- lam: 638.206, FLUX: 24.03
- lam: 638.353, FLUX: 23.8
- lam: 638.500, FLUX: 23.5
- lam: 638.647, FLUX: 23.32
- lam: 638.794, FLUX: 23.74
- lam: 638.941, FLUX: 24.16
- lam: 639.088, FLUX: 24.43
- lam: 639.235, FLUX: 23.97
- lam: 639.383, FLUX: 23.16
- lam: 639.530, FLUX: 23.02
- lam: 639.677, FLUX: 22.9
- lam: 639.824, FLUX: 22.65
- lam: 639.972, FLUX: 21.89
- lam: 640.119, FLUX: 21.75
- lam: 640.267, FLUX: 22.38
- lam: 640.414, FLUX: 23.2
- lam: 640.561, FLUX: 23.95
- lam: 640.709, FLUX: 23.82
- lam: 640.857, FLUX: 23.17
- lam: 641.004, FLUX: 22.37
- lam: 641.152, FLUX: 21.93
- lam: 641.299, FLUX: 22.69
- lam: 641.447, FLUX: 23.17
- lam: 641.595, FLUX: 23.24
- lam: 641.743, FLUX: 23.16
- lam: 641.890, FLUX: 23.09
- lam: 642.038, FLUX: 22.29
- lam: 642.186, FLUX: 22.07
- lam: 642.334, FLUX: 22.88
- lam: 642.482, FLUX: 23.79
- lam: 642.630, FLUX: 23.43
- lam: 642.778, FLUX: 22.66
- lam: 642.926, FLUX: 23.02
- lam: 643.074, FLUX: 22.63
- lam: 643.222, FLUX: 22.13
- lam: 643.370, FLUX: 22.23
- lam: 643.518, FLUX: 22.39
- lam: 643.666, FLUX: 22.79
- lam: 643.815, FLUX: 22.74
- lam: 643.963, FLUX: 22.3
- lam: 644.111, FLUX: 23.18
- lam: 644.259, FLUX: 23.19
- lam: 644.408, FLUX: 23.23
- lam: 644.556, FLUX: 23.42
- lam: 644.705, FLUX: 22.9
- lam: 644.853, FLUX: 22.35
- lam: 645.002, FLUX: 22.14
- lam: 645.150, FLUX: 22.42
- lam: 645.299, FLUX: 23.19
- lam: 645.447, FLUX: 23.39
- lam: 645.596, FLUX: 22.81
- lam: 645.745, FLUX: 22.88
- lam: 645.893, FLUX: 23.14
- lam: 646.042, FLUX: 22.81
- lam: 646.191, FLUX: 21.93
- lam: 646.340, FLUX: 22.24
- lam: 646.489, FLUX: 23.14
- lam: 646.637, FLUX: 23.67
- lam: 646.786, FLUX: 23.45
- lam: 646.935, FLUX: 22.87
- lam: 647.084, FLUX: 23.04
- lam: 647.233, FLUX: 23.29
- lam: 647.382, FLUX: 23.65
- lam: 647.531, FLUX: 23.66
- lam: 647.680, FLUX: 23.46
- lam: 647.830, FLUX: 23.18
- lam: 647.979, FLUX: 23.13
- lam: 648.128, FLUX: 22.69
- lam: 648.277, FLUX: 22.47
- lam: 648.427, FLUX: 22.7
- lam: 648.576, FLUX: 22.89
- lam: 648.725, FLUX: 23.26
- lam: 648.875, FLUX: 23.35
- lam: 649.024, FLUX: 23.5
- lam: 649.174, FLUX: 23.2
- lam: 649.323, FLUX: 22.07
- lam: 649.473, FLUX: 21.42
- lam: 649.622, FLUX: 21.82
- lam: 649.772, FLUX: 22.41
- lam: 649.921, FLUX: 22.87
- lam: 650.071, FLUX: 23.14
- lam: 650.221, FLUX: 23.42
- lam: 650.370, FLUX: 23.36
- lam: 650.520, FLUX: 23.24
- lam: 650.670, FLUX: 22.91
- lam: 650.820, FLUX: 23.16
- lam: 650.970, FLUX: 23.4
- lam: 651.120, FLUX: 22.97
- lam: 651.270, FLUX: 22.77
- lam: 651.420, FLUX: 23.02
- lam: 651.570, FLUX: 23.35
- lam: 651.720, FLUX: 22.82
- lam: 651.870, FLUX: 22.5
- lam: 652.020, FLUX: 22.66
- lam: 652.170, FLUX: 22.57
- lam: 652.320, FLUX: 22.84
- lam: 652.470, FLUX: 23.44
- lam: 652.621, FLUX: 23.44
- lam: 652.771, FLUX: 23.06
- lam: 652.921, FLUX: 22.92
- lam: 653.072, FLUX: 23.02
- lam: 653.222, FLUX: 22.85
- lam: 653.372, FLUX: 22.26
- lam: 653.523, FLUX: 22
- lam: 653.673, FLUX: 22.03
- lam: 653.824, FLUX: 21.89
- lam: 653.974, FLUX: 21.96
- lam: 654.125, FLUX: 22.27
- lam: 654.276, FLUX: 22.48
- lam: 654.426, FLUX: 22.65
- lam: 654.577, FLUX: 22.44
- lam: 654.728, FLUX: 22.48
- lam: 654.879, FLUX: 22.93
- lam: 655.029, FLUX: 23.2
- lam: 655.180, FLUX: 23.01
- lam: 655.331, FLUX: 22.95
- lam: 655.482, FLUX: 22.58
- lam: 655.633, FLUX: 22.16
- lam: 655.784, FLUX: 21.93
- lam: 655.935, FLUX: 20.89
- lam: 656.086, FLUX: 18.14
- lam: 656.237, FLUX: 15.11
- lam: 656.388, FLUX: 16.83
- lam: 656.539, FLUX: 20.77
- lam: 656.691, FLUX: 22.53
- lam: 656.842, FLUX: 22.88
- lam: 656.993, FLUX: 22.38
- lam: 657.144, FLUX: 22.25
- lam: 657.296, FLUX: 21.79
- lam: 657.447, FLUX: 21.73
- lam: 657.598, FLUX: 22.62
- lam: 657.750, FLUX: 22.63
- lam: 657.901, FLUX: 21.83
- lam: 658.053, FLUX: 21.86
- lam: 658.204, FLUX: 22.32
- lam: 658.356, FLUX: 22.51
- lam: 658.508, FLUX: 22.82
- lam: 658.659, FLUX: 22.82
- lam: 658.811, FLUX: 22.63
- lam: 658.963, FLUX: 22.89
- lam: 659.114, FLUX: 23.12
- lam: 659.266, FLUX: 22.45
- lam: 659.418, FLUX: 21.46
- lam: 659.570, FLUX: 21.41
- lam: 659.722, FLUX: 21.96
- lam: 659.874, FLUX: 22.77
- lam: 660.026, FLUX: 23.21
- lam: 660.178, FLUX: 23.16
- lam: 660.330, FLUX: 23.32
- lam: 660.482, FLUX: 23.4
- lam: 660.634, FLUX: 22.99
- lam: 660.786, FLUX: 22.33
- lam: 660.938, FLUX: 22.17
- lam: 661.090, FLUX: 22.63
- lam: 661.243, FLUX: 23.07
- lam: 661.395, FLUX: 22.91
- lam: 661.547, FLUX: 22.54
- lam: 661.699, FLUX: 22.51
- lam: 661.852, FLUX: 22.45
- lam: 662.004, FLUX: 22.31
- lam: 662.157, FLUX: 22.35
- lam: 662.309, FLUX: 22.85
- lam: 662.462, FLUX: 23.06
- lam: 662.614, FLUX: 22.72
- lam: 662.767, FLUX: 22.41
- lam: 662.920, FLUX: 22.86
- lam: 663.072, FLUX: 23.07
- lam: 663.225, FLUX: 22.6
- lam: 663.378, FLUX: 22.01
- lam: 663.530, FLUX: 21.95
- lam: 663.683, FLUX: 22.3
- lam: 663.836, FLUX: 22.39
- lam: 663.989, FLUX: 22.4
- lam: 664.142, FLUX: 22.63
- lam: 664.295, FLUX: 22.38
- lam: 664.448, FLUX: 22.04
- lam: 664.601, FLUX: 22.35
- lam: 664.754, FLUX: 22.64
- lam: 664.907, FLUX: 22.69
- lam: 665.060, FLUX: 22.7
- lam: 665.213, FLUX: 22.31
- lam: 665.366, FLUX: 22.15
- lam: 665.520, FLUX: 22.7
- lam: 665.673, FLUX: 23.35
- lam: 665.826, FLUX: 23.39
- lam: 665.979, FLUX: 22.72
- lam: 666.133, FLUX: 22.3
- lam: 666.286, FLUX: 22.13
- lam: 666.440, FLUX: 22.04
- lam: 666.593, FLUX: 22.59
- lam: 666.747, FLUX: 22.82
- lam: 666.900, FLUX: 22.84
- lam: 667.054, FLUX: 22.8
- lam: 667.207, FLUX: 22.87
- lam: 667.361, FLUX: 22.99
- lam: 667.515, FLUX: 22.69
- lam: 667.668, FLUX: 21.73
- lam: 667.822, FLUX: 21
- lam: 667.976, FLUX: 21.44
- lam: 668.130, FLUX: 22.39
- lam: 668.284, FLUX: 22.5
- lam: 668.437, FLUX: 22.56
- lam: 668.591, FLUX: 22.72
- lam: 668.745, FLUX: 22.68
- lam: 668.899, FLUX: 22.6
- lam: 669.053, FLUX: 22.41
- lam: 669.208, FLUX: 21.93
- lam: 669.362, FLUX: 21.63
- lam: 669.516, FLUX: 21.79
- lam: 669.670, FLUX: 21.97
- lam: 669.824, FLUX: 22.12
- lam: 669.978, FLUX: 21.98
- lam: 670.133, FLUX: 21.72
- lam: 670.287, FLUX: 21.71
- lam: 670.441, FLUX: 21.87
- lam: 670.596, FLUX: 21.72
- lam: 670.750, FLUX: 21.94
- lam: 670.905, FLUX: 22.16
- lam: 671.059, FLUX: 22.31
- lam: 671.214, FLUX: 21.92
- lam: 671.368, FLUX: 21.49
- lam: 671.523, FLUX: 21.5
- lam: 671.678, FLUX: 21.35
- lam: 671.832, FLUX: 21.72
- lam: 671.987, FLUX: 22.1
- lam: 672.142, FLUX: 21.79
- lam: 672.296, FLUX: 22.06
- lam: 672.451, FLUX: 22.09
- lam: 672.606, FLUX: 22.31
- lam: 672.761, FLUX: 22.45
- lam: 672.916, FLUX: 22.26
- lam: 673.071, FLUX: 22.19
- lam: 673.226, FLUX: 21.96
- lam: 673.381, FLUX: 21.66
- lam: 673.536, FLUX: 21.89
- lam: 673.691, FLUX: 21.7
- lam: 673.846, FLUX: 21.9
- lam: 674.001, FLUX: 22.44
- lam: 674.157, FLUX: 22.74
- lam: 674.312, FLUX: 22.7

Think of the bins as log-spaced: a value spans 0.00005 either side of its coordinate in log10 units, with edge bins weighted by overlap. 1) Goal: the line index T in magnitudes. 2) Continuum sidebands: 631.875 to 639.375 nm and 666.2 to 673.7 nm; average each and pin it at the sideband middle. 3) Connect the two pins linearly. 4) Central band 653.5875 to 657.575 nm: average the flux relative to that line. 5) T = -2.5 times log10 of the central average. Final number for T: 0.050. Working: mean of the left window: 23.4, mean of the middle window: 21.6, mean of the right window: 22.1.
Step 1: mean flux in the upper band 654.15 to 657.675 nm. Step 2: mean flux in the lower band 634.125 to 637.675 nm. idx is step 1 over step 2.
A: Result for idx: 0.93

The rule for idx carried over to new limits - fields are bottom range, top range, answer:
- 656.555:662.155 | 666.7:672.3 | 0.98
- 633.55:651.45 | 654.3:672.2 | 0.96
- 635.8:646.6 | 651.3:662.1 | 0.97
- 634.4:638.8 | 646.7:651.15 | 0.98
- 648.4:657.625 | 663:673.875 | 0.99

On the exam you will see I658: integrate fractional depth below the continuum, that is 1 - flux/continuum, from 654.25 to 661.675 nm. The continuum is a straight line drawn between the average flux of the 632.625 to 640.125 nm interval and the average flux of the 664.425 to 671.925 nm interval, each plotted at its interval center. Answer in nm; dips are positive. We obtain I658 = 0.15 nm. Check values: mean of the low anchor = 23.3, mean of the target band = 22.1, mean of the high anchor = 22.2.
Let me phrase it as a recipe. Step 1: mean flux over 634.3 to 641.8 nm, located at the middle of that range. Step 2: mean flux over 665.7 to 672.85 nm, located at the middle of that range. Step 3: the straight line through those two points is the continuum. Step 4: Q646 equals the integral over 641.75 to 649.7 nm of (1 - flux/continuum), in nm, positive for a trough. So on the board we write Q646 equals 0.05 nm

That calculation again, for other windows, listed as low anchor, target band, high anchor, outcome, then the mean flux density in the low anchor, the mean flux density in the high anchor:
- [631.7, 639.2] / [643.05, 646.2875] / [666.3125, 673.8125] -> 0.045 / 23.4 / 22.1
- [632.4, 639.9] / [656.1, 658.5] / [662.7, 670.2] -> 0.148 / 23.4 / 22.4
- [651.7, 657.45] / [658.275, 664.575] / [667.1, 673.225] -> -0.155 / 22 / 22.1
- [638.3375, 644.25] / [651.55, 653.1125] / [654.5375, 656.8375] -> -0.095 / 23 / 21.2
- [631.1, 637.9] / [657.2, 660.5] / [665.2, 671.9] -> 0.010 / 23.3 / 22.2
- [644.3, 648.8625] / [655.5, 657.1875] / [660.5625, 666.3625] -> 0.161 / 23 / 22.6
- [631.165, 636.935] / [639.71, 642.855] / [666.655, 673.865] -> 0.036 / 23.4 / 22.1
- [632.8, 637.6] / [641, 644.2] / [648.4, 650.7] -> 0.044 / 23.3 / 22.9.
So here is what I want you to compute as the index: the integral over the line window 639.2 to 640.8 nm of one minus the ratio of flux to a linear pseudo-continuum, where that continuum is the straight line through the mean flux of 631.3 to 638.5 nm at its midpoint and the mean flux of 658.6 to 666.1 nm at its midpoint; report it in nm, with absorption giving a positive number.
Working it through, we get 0.02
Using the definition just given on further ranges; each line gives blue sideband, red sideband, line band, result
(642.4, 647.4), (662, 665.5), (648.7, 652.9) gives -0.03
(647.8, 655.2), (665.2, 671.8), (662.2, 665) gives -0.02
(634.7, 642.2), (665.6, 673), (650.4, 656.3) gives 0.08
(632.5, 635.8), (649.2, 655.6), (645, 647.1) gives 0.01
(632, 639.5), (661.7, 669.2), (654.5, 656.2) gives 0.07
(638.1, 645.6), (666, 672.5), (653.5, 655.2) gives 0.01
